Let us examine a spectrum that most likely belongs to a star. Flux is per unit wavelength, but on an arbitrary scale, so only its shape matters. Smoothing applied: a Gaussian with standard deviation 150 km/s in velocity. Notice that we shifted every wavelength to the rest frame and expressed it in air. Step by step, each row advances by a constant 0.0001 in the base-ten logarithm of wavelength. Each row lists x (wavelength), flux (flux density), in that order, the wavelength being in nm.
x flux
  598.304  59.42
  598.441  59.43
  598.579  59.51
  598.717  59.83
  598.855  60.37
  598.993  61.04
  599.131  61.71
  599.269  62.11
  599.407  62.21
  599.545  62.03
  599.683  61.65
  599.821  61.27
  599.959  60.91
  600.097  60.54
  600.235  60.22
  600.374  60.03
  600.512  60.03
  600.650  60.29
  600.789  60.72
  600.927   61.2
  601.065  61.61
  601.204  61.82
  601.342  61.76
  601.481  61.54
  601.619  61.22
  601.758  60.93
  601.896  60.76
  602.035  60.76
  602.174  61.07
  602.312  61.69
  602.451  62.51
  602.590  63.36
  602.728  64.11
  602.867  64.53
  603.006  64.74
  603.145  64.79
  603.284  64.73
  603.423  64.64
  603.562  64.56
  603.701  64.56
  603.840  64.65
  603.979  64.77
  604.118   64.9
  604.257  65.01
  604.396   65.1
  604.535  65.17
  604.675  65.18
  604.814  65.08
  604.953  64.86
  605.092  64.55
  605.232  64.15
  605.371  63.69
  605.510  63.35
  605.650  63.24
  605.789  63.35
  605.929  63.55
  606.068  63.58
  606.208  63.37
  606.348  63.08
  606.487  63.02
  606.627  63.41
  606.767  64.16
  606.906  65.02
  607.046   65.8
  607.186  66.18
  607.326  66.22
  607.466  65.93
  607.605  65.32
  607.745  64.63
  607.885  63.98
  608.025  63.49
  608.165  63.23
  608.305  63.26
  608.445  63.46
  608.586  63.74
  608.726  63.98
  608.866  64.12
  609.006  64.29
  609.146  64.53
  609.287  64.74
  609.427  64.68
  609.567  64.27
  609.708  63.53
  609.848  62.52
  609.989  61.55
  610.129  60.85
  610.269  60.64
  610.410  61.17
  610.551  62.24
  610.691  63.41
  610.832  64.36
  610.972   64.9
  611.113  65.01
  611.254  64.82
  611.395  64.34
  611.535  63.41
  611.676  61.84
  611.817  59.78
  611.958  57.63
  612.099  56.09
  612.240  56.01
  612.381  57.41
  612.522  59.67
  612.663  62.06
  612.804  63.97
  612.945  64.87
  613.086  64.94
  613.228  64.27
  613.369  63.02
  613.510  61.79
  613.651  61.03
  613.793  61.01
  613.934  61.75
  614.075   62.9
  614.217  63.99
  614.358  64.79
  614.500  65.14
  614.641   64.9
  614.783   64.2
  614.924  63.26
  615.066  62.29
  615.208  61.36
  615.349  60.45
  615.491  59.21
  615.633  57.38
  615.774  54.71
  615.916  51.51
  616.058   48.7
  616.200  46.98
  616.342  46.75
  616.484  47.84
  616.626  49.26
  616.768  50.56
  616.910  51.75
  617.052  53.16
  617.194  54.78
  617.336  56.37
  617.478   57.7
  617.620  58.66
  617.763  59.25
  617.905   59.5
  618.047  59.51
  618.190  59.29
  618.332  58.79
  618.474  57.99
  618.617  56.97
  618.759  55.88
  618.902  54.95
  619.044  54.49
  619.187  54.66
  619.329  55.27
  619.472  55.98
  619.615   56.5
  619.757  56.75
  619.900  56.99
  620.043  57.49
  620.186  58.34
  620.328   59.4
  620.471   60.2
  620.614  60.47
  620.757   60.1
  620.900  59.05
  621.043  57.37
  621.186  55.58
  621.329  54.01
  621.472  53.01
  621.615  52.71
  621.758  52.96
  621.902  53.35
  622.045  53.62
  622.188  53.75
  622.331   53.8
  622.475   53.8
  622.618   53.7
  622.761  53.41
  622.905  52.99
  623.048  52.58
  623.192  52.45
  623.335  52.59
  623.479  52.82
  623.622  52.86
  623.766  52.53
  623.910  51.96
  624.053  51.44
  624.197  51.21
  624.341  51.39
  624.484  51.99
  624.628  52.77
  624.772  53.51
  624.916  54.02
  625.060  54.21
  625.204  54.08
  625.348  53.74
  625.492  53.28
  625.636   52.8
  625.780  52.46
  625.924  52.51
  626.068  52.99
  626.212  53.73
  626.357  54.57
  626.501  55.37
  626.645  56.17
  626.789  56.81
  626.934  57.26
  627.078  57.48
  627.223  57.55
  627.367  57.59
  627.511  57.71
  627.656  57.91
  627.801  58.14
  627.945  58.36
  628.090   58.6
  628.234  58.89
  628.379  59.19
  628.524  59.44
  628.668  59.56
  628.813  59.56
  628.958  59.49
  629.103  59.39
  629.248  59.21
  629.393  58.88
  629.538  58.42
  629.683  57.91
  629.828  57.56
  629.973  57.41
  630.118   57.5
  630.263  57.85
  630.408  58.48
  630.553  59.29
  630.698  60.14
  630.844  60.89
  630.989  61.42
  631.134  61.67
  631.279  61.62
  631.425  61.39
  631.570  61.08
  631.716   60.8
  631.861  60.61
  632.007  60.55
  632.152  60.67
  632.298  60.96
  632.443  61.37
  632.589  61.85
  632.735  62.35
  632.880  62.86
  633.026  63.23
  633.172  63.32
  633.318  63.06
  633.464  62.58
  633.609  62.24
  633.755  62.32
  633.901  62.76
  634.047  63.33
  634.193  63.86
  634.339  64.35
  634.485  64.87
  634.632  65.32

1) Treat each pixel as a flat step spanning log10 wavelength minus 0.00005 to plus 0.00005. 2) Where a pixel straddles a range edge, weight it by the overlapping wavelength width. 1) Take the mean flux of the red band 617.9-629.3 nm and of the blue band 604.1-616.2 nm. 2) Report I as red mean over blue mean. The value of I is 0.89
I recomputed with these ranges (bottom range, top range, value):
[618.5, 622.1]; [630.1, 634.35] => 1.09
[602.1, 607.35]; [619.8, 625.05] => 0.85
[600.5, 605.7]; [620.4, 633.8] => 0.90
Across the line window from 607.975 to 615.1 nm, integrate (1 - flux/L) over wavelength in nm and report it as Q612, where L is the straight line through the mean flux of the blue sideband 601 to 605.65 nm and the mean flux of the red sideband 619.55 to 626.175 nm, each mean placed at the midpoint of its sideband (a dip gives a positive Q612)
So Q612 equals -0.37 nm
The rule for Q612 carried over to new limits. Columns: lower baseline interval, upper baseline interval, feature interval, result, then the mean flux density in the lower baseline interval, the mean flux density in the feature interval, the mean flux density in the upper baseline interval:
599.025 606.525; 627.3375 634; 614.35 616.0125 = 0.03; 62.9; 60.4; 60.2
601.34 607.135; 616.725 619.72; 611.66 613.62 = -0.05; 63.7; 60.9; 56.4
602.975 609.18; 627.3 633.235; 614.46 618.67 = 0.40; 64.4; 56.5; 59.8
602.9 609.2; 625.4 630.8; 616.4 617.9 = 0.16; 64.4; 54.1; 57.3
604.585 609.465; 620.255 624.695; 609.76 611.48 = -0.03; 64.2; 63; 54.2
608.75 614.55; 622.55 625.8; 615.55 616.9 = 0.19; 62.5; 50.5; 52.8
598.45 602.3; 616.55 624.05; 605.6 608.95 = -0.29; 61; 64.1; 55.4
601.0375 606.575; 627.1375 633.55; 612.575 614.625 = -0.04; 63.5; 63.3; 59.9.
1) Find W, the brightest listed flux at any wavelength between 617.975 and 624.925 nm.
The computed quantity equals 60.47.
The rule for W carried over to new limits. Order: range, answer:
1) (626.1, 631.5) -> 61.67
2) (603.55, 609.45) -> 66.22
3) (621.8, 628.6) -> 59.44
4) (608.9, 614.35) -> 65.01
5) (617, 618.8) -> 59.51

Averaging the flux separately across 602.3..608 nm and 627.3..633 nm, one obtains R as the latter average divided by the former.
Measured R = 0.93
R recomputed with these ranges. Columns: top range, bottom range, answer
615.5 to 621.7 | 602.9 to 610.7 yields 0.87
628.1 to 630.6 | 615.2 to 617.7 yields 1.10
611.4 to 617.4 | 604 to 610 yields 0.91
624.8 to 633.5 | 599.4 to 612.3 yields 0.93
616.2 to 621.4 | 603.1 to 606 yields 0.87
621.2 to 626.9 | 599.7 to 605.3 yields 0.85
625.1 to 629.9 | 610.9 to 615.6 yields 0.91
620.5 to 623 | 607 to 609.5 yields 0.85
